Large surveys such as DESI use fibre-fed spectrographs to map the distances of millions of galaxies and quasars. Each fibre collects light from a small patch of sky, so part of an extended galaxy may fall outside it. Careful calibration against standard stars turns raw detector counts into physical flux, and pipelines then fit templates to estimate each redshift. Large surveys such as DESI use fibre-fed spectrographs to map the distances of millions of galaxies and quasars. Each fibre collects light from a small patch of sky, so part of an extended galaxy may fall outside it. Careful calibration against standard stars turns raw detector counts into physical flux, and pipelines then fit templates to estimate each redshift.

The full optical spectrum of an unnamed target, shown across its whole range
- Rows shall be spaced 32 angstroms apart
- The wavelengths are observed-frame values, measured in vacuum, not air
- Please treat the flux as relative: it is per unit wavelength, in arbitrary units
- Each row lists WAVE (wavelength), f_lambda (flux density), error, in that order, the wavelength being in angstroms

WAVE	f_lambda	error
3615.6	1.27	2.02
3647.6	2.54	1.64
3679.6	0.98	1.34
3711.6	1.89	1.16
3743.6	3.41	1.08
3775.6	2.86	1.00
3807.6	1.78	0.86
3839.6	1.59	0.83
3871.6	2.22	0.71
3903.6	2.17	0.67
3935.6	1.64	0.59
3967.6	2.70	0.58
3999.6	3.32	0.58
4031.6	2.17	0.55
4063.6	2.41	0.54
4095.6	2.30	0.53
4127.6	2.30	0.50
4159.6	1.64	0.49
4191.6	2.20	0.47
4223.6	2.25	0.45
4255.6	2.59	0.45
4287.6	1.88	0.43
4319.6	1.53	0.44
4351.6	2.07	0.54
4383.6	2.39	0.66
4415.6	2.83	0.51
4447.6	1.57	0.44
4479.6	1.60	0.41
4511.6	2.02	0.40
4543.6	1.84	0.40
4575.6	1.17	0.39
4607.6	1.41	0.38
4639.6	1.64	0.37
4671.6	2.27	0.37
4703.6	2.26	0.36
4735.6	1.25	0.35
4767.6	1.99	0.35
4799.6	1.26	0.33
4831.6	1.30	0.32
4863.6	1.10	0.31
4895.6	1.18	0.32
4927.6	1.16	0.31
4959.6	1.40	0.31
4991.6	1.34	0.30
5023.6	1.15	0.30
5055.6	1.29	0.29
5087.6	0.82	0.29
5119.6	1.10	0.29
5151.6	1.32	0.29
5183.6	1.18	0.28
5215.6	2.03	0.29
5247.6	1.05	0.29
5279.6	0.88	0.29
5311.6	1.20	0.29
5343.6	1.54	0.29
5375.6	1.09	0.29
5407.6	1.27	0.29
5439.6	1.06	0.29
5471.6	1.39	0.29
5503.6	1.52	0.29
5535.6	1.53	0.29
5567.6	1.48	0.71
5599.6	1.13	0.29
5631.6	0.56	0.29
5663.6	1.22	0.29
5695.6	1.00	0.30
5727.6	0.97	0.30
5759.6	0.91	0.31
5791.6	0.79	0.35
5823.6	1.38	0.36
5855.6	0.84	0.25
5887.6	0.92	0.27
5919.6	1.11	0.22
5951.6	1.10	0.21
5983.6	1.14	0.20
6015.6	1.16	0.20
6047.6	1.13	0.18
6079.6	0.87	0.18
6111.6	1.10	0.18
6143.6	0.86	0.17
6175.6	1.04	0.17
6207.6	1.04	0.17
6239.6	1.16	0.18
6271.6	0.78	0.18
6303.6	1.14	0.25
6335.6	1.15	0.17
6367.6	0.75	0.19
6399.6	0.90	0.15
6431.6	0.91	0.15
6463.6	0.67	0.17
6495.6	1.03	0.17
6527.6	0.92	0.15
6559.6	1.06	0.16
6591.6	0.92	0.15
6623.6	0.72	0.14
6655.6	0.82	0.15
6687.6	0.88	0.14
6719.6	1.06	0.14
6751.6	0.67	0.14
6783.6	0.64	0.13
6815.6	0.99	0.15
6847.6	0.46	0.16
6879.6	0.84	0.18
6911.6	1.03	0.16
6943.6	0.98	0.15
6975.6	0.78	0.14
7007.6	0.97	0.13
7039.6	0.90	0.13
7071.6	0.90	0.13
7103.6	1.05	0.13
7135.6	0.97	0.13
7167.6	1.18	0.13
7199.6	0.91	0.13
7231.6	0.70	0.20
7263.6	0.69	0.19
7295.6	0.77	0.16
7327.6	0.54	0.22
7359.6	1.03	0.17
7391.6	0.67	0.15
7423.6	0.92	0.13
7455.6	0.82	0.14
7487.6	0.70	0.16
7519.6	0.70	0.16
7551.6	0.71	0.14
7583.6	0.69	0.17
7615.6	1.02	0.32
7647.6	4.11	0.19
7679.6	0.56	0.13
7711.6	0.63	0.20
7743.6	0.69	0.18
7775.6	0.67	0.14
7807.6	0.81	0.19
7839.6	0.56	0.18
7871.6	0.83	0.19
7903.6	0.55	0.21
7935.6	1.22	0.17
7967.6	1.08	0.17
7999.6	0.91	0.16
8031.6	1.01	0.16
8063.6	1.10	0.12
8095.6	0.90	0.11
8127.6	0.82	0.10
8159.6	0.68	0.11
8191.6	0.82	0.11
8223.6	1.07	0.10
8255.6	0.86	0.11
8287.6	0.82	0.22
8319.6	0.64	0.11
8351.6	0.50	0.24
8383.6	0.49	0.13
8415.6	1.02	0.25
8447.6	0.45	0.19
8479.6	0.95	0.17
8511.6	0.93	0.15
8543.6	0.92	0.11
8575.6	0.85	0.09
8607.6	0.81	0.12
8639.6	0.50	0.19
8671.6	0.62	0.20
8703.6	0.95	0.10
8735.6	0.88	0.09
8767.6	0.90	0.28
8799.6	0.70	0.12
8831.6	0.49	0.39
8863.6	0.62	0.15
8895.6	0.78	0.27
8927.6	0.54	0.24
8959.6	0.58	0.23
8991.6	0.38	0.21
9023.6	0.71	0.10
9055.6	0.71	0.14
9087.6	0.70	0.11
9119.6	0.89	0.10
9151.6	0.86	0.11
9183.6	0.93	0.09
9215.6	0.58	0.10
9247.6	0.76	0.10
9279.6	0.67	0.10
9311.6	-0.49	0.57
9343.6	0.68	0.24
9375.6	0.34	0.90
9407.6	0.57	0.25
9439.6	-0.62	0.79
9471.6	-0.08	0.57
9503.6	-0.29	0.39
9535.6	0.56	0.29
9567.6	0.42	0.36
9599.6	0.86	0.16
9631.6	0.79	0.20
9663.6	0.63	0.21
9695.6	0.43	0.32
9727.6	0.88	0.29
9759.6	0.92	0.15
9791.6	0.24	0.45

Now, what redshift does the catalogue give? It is 1.048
